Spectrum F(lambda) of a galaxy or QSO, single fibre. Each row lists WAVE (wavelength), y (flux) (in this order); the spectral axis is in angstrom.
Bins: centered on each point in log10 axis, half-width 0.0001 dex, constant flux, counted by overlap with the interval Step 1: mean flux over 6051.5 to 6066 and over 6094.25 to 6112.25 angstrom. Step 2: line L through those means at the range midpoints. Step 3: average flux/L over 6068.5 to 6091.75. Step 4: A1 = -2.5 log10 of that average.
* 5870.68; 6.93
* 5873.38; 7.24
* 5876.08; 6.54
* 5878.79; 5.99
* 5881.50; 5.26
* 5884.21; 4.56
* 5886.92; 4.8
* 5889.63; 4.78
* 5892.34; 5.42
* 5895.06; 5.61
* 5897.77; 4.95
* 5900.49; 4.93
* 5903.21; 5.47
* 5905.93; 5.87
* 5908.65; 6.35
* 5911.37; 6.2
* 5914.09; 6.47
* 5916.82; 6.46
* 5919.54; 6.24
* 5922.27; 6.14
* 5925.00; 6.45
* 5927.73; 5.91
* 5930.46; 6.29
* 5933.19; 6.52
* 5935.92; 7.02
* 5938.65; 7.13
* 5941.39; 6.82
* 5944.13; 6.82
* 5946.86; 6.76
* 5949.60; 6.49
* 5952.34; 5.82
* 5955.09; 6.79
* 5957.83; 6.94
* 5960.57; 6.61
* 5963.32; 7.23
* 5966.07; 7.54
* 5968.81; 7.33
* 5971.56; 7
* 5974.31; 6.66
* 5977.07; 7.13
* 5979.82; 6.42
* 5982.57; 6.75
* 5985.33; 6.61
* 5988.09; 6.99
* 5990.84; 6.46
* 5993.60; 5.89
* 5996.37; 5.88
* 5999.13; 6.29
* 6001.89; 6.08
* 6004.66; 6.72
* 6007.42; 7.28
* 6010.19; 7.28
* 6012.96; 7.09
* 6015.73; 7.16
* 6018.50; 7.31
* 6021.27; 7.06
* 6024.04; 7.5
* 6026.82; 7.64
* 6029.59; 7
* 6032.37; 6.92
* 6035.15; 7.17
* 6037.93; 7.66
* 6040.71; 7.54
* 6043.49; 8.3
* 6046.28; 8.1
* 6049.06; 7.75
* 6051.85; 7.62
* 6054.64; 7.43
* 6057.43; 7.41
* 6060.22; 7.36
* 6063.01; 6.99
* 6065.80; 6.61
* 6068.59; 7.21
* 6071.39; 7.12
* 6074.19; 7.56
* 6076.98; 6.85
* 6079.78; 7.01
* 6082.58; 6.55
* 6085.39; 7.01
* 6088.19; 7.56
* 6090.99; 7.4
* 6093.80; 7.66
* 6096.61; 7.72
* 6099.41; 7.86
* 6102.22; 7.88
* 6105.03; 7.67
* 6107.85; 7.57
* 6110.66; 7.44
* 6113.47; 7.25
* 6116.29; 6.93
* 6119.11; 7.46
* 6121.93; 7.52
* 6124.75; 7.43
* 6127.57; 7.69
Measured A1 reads 0.050 mag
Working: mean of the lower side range 7.26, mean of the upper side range 7.69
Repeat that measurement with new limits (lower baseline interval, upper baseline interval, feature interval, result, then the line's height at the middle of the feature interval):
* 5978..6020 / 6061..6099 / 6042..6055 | -0.13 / 7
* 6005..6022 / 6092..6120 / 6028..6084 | 0.00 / 7.34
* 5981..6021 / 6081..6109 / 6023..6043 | -0.06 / 6.97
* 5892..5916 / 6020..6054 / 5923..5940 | -0.08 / 6.1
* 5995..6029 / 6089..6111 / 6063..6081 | 0.06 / 7.43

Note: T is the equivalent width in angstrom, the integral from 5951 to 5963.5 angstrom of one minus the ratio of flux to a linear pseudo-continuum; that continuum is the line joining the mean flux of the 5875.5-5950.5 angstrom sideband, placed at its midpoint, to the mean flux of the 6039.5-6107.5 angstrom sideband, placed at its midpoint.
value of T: -0.5 angstrom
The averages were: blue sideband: 6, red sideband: 7.43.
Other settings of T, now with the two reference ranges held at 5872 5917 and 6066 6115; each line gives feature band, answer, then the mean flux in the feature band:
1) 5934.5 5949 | -1.9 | 6.89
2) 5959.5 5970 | -1.5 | 7.19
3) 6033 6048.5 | -1.8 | 7.71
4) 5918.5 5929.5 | -0.5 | 6.18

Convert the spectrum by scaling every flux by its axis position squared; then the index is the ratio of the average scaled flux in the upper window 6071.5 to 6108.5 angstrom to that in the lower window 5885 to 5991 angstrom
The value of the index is 1.2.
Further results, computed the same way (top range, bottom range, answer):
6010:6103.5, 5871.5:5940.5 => 1.30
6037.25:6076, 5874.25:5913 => 1.43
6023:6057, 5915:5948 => 1.20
